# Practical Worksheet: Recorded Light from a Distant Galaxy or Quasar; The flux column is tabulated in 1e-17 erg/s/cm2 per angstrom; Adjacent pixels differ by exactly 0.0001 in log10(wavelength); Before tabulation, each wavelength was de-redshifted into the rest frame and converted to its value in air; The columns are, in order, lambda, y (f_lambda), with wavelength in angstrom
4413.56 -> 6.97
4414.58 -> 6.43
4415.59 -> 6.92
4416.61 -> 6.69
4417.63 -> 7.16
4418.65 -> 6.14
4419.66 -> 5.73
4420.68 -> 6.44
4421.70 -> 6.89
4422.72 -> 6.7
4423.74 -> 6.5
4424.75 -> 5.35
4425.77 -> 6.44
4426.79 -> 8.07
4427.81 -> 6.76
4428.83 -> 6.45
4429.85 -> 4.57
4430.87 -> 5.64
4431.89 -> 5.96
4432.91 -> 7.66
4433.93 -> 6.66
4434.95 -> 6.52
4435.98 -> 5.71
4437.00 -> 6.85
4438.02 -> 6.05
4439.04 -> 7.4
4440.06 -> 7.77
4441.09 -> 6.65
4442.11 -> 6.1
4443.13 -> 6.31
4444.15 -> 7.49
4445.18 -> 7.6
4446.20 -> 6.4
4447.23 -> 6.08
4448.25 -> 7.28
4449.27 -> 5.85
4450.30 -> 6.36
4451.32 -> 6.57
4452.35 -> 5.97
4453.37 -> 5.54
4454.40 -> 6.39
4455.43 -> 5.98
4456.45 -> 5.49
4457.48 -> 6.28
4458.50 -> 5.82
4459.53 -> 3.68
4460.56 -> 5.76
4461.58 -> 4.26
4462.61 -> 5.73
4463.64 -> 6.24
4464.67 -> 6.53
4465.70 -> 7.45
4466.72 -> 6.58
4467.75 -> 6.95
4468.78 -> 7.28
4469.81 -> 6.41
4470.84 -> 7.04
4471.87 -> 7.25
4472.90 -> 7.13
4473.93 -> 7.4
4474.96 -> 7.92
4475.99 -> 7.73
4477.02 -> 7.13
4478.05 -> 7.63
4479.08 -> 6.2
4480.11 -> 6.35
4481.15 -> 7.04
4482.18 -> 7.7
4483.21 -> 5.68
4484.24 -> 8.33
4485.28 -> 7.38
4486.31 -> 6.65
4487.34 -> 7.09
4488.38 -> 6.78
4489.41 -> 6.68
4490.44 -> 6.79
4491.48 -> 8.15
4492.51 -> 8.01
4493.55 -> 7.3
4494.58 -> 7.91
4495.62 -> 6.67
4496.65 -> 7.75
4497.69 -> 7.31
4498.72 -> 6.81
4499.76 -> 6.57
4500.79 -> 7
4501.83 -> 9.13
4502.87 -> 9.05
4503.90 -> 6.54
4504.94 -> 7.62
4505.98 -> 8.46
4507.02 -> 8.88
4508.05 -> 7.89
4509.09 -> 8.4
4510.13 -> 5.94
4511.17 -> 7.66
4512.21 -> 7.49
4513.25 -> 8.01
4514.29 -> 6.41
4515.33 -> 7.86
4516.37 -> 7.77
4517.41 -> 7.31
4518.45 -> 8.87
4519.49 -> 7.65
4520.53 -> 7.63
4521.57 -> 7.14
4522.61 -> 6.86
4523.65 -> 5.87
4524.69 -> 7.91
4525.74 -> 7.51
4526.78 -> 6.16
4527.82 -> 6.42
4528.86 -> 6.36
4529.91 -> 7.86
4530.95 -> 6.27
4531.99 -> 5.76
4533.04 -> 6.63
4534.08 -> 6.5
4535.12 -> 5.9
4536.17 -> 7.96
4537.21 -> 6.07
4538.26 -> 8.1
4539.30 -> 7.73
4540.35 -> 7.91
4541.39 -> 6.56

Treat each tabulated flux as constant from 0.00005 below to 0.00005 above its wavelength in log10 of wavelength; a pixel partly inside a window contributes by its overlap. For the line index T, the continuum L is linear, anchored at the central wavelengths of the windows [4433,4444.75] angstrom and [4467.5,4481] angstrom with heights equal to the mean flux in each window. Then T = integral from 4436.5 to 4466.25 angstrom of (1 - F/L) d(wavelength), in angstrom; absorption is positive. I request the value 2.5 angstrom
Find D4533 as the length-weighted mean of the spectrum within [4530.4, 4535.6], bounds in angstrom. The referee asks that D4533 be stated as 6.23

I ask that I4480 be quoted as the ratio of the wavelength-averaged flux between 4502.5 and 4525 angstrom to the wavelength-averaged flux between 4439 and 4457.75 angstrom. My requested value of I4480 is 1.2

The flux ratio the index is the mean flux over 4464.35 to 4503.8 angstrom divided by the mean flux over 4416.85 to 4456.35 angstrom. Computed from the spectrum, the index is 1.1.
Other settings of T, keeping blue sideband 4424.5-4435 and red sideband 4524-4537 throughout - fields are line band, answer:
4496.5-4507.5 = -1.8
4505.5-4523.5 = -2.5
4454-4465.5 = 1.4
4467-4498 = -2.9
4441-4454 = 0.0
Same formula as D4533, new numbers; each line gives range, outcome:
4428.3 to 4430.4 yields 5.52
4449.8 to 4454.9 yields 6.17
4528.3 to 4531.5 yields 6.82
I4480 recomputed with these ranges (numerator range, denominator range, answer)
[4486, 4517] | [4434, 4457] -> 1.16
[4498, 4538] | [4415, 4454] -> 1.12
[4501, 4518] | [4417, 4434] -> 1.21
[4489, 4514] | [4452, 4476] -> 1.19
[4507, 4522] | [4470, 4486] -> 1.06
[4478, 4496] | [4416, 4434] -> 1.11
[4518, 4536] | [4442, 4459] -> 1.09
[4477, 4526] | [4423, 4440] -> 1.15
